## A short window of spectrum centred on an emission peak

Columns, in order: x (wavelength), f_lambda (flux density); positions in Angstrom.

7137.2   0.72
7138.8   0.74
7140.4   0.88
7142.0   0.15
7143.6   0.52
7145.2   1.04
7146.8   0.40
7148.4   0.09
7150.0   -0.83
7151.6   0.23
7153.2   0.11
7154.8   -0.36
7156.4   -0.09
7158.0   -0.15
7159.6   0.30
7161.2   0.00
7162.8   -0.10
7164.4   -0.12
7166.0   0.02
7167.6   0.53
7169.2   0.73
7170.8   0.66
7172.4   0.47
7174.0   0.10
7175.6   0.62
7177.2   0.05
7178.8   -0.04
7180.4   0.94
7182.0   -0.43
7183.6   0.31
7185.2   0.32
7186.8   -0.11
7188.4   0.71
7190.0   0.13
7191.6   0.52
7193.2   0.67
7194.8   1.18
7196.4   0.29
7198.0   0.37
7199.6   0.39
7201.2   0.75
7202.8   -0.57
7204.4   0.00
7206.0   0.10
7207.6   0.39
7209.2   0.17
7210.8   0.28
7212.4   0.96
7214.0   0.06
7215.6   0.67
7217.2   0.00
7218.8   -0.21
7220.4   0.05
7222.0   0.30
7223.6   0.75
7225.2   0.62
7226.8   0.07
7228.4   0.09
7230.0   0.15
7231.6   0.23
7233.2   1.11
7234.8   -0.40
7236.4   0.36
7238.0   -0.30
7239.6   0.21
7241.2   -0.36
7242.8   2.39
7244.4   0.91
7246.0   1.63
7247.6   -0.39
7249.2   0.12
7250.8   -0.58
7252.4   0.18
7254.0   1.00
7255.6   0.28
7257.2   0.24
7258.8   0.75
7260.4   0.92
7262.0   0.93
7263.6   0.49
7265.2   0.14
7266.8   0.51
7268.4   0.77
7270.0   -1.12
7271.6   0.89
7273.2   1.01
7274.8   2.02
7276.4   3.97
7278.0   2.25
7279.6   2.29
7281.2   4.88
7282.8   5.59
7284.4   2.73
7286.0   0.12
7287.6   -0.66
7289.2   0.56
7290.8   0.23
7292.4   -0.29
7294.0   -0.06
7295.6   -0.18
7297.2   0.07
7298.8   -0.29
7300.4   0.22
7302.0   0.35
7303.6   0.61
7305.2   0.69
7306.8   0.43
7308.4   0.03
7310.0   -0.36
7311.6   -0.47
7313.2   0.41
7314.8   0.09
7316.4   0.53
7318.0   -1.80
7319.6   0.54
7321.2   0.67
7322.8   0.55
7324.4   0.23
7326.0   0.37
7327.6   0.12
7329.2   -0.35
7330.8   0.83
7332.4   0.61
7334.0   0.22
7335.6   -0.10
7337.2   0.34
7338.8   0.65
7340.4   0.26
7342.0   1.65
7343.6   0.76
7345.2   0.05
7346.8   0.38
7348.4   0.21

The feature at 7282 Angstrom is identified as [O II] 3727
